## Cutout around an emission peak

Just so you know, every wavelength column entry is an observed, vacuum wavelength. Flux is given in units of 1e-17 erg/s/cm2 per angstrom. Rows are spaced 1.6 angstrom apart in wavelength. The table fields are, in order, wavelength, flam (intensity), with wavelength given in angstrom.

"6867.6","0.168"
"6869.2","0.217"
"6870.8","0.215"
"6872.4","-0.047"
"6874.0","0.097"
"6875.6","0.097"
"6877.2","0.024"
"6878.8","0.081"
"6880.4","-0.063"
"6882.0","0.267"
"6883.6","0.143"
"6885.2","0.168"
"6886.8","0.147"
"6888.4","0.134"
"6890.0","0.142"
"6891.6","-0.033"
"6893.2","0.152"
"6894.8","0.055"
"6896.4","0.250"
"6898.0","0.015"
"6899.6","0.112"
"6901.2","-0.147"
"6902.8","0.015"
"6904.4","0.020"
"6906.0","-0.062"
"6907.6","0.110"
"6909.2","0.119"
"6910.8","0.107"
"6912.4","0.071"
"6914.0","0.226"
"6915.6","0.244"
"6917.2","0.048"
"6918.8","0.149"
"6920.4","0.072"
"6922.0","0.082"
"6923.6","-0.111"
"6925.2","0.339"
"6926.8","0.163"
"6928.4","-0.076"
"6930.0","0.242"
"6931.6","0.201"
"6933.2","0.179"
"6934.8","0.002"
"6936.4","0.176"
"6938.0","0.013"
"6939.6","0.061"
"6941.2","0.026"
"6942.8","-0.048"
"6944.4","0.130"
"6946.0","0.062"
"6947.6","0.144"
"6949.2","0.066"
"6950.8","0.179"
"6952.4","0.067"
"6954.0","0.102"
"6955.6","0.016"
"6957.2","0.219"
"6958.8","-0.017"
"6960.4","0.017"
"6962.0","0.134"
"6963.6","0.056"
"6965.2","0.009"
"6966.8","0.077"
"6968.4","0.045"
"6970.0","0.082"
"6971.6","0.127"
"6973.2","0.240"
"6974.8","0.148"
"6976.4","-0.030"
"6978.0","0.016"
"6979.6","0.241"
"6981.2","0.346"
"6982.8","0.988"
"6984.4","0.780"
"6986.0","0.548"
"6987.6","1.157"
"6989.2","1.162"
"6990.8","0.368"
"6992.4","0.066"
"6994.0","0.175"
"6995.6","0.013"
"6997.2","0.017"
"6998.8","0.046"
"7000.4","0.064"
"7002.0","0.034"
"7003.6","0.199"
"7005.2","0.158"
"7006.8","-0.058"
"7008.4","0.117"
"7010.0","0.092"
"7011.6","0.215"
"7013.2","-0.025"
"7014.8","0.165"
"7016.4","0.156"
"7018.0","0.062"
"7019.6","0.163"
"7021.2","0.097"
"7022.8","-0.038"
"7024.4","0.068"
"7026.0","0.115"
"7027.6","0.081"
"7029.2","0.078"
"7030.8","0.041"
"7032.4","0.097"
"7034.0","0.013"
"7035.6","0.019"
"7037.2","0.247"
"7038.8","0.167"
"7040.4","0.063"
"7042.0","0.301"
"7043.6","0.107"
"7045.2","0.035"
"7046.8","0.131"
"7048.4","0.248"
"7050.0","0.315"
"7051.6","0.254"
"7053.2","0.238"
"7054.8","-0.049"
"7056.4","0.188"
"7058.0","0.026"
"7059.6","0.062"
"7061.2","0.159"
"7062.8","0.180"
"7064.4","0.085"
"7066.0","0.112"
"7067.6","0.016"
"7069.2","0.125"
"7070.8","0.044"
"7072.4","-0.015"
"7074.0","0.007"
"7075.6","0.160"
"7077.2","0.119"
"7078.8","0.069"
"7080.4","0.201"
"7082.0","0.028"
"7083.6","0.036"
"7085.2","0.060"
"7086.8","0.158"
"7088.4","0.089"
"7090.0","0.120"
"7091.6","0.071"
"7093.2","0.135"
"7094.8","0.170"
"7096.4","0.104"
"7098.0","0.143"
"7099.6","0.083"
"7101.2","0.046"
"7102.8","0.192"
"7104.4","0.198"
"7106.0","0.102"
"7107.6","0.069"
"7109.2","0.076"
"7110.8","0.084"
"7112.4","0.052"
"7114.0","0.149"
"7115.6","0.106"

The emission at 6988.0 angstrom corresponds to [O II]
